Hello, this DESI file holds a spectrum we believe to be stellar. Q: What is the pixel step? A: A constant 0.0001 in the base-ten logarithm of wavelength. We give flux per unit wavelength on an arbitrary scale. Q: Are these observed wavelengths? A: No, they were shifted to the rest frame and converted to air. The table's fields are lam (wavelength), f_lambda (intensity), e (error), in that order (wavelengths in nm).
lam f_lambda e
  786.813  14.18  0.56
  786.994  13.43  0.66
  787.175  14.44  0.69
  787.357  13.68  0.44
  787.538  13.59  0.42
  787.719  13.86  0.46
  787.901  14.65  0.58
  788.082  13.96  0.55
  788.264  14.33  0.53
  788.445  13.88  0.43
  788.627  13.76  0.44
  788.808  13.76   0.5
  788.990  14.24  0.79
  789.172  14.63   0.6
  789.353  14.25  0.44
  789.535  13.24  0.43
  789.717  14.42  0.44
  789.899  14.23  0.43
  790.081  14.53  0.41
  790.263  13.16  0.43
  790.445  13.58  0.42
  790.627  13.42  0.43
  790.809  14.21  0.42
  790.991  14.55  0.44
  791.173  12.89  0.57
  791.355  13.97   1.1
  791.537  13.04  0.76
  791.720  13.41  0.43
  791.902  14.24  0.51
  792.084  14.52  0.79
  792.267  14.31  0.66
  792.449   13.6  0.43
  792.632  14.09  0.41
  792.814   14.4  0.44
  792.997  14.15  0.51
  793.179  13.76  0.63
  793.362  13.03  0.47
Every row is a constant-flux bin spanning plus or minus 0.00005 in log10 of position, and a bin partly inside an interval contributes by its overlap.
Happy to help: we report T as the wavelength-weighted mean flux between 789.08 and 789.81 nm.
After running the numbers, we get 14.1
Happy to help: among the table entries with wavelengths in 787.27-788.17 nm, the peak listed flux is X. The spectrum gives 14.65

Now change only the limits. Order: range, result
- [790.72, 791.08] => 14.55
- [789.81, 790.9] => 14.53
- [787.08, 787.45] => 14.44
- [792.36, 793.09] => 14.4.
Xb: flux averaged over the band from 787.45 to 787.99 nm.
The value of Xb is 14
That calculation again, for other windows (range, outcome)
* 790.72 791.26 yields 13.9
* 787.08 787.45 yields 14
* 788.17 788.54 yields 14.1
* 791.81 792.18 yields 14.4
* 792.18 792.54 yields 14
